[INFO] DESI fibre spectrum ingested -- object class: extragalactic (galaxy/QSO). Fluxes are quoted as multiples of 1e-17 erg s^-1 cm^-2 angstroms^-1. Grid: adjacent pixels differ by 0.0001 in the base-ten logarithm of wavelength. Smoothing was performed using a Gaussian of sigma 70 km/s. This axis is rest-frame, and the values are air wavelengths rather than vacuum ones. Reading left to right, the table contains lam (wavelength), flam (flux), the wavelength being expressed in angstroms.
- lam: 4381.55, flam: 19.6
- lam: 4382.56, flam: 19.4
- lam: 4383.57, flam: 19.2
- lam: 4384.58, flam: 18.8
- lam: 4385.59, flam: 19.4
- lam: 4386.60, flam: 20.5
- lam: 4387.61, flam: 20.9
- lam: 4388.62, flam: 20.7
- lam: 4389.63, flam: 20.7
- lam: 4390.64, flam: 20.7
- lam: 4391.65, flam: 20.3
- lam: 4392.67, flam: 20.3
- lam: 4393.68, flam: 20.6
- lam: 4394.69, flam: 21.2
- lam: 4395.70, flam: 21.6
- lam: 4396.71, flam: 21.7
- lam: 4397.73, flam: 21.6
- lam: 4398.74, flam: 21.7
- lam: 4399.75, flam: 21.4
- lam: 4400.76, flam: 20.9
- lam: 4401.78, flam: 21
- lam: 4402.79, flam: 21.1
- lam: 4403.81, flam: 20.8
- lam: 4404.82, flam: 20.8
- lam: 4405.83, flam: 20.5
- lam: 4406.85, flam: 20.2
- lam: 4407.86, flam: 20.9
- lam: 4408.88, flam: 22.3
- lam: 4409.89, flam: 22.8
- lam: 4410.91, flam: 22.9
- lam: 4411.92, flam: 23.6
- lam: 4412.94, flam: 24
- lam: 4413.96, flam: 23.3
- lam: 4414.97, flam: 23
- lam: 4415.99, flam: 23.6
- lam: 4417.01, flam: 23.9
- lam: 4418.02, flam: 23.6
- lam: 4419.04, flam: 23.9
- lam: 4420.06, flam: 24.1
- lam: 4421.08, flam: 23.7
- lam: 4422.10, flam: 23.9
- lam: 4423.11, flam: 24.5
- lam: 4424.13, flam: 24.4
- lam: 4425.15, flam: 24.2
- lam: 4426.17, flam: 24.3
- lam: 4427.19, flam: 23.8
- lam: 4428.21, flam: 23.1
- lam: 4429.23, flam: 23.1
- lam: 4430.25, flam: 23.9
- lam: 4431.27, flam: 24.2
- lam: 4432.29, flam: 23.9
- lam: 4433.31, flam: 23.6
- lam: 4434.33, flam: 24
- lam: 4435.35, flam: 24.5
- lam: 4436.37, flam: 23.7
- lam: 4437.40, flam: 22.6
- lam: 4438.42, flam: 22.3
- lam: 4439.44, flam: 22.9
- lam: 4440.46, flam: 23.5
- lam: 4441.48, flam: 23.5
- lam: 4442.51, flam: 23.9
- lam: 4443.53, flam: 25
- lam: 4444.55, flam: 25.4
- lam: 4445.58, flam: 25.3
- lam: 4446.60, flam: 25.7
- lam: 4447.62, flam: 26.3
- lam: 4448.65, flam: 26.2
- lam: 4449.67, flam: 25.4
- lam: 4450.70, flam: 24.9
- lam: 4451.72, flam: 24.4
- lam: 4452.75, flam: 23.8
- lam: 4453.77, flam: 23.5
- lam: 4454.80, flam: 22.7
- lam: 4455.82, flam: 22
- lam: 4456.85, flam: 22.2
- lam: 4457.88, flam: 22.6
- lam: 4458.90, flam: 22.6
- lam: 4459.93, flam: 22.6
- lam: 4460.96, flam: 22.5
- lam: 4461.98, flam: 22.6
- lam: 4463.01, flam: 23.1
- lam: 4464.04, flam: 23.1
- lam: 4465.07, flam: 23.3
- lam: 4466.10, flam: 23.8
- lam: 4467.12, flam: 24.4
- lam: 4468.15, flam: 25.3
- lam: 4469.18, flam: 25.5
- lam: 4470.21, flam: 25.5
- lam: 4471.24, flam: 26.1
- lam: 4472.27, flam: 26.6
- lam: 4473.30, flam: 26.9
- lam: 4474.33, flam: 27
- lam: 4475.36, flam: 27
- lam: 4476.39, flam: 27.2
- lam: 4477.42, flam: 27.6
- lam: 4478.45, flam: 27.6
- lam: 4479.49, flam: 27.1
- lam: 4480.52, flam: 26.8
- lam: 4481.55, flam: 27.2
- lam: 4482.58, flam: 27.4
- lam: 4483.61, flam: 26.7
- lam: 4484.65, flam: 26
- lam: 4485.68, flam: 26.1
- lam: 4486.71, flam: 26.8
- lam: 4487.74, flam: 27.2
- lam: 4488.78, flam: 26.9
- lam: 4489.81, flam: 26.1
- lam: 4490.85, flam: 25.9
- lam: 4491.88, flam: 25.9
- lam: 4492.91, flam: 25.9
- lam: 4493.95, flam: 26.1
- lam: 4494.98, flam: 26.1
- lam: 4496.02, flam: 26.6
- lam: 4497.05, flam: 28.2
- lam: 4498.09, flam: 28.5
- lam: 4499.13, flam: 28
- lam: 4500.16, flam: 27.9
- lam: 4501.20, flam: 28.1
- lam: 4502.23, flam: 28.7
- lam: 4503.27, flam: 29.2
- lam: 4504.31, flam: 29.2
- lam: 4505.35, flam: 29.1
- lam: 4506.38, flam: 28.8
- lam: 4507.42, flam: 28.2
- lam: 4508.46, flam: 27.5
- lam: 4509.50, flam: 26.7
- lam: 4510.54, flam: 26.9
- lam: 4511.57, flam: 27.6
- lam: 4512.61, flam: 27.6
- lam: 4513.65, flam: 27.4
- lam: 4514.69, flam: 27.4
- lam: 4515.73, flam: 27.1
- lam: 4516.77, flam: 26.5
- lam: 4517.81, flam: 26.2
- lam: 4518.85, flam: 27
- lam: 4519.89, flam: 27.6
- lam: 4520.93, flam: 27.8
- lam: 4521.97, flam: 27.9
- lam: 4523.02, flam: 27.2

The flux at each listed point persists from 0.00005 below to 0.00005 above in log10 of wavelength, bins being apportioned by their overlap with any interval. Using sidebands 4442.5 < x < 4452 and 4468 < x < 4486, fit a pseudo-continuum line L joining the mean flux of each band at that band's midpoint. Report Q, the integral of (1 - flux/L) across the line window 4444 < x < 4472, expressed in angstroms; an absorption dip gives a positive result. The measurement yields 1.8 angstroms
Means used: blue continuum 25.4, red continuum 26.7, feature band 24.1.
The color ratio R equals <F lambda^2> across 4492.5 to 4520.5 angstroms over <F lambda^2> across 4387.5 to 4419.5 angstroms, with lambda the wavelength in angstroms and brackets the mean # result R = 1.3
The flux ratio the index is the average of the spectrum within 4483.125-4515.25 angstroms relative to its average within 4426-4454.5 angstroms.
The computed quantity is 1.13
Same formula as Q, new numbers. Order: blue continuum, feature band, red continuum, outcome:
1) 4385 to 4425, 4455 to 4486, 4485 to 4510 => 0.9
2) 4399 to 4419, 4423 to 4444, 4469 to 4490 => 0.0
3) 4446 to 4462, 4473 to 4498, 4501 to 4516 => -0.6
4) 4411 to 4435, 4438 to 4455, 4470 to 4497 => 0.3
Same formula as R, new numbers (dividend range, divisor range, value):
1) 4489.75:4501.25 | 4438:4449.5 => 1.12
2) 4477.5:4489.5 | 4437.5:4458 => 1.14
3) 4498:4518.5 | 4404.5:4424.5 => 1.26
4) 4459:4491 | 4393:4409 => 1.26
